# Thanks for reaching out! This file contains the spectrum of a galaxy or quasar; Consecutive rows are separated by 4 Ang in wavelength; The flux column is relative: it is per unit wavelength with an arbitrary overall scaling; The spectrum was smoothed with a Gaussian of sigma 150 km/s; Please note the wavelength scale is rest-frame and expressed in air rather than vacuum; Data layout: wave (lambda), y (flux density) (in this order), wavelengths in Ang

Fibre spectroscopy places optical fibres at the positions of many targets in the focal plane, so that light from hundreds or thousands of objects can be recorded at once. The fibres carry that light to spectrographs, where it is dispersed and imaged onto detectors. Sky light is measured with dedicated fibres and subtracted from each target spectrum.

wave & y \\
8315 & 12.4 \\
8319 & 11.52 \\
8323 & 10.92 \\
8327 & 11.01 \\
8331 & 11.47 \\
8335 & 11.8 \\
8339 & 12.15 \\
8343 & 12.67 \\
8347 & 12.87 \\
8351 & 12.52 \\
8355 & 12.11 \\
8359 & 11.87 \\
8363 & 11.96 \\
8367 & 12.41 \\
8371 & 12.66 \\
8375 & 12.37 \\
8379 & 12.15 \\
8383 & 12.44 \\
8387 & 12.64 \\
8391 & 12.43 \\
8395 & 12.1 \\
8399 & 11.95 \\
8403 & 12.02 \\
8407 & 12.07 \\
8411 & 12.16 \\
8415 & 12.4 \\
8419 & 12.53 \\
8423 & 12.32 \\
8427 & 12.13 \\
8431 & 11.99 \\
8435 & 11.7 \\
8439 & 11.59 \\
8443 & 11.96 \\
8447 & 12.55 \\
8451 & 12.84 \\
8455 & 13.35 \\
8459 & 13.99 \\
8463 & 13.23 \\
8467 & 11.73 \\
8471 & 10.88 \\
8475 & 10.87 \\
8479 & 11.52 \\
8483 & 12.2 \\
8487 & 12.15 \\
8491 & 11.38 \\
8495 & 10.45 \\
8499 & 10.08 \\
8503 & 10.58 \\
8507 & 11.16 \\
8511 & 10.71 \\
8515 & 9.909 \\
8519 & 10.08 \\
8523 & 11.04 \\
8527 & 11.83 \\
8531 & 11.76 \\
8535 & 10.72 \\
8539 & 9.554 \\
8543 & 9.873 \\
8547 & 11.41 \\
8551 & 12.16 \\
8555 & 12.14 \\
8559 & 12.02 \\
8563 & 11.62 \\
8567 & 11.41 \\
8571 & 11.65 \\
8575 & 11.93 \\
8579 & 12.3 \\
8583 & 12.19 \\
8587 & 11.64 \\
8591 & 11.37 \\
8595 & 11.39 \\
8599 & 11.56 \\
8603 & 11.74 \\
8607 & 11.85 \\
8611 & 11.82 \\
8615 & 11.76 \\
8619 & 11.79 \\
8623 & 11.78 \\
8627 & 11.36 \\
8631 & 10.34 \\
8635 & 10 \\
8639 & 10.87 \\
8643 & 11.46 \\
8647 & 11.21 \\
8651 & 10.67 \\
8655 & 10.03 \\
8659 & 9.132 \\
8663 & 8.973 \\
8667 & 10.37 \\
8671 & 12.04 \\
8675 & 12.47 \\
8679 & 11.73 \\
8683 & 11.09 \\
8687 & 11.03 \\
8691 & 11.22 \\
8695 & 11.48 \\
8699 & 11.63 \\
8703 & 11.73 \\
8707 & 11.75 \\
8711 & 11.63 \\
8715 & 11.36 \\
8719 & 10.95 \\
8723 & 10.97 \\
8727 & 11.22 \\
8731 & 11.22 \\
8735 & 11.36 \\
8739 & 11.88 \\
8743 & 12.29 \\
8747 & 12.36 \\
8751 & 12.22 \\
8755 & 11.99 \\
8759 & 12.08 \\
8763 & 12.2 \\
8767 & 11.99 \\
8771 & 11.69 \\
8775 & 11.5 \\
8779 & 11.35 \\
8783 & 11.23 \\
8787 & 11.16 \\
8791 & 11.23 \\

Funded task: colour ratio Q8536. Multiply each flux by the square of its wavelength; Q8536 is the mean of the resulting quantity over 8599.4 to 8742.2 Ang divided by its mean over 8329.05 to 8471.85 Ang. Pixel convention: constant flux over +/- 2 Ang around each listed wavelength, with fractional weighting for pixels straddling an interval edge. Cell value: 0.97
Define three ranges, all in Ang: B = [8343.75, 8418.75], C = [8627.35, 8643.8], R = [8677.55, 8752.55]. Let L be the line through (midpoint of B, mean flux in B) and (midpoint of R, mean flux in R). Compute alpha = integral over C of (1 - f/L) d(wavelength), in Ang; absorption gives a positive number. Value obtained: 1.4 Ang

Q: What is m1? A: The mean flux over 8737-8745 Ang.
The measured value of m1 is 12.1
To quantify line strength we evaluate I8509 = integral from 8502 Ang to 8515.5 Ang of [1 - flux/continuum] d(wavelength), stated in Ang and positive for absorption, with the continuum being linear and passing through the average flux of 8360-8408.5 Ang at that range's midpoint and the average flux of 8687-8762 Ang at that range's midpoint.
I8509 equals 1.5 Ang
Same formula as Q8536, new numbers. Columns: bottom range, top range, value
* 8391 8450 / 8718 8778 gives 1.04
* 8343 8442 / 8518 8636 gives 0.98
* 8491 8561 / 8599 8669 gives 1.02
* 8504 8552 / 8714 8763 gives 1.13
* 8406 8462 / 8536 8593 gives 0.96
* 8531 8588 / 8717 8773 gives 1.07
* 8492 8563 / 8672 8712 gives 1.10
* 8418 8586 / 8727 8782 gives 1.08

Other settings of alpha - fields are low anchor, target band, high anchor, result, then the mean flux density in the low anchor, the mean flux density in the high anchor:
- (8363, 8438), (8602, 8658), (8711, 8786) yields 3.3 Ang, 12.2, 11.7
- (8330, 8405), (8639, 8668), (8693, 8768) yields 3.7 Ang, 12.3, 11.7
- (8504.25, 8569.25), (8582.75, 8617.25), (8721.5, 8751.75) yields -1.2 Ang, 11.1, 11.7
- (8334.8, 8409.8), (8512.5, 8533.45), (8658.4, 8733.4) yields 1.5 Ang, 12.3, 11.2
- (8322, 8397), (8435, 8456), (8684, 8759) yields -0.6 Ang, 12.2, 11.6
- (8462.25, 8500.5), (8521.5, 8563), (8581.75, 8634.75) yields 0.7 Ang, 11.4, 11.5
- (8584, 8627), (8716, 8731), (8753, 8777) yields 1.0 Ang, 11.7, 11.9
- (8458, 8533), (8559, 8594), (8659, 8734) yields -1.5 Ang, 11.3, 11.2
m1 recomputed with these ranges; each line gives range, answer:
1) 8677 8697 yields 11.3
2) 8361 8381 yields 12.3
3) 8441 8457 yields 12.7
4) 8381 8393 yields 12.5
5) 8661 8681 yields 11.1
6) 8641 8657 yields 10.8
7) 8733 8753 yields 12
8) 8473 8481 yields 11.2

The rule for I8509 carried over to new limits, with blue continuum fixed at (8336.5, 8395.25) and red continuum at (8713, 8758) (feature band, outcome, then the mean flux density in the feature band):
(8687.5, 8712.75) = 0.3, 11.5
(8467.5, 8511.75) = 3.6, 11.1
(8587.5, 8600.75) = 0.5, 11.5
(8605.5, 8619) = 0.1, 11.8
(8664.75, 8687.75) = 0.6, 11.5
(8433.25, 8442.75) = 0.4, 11.7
